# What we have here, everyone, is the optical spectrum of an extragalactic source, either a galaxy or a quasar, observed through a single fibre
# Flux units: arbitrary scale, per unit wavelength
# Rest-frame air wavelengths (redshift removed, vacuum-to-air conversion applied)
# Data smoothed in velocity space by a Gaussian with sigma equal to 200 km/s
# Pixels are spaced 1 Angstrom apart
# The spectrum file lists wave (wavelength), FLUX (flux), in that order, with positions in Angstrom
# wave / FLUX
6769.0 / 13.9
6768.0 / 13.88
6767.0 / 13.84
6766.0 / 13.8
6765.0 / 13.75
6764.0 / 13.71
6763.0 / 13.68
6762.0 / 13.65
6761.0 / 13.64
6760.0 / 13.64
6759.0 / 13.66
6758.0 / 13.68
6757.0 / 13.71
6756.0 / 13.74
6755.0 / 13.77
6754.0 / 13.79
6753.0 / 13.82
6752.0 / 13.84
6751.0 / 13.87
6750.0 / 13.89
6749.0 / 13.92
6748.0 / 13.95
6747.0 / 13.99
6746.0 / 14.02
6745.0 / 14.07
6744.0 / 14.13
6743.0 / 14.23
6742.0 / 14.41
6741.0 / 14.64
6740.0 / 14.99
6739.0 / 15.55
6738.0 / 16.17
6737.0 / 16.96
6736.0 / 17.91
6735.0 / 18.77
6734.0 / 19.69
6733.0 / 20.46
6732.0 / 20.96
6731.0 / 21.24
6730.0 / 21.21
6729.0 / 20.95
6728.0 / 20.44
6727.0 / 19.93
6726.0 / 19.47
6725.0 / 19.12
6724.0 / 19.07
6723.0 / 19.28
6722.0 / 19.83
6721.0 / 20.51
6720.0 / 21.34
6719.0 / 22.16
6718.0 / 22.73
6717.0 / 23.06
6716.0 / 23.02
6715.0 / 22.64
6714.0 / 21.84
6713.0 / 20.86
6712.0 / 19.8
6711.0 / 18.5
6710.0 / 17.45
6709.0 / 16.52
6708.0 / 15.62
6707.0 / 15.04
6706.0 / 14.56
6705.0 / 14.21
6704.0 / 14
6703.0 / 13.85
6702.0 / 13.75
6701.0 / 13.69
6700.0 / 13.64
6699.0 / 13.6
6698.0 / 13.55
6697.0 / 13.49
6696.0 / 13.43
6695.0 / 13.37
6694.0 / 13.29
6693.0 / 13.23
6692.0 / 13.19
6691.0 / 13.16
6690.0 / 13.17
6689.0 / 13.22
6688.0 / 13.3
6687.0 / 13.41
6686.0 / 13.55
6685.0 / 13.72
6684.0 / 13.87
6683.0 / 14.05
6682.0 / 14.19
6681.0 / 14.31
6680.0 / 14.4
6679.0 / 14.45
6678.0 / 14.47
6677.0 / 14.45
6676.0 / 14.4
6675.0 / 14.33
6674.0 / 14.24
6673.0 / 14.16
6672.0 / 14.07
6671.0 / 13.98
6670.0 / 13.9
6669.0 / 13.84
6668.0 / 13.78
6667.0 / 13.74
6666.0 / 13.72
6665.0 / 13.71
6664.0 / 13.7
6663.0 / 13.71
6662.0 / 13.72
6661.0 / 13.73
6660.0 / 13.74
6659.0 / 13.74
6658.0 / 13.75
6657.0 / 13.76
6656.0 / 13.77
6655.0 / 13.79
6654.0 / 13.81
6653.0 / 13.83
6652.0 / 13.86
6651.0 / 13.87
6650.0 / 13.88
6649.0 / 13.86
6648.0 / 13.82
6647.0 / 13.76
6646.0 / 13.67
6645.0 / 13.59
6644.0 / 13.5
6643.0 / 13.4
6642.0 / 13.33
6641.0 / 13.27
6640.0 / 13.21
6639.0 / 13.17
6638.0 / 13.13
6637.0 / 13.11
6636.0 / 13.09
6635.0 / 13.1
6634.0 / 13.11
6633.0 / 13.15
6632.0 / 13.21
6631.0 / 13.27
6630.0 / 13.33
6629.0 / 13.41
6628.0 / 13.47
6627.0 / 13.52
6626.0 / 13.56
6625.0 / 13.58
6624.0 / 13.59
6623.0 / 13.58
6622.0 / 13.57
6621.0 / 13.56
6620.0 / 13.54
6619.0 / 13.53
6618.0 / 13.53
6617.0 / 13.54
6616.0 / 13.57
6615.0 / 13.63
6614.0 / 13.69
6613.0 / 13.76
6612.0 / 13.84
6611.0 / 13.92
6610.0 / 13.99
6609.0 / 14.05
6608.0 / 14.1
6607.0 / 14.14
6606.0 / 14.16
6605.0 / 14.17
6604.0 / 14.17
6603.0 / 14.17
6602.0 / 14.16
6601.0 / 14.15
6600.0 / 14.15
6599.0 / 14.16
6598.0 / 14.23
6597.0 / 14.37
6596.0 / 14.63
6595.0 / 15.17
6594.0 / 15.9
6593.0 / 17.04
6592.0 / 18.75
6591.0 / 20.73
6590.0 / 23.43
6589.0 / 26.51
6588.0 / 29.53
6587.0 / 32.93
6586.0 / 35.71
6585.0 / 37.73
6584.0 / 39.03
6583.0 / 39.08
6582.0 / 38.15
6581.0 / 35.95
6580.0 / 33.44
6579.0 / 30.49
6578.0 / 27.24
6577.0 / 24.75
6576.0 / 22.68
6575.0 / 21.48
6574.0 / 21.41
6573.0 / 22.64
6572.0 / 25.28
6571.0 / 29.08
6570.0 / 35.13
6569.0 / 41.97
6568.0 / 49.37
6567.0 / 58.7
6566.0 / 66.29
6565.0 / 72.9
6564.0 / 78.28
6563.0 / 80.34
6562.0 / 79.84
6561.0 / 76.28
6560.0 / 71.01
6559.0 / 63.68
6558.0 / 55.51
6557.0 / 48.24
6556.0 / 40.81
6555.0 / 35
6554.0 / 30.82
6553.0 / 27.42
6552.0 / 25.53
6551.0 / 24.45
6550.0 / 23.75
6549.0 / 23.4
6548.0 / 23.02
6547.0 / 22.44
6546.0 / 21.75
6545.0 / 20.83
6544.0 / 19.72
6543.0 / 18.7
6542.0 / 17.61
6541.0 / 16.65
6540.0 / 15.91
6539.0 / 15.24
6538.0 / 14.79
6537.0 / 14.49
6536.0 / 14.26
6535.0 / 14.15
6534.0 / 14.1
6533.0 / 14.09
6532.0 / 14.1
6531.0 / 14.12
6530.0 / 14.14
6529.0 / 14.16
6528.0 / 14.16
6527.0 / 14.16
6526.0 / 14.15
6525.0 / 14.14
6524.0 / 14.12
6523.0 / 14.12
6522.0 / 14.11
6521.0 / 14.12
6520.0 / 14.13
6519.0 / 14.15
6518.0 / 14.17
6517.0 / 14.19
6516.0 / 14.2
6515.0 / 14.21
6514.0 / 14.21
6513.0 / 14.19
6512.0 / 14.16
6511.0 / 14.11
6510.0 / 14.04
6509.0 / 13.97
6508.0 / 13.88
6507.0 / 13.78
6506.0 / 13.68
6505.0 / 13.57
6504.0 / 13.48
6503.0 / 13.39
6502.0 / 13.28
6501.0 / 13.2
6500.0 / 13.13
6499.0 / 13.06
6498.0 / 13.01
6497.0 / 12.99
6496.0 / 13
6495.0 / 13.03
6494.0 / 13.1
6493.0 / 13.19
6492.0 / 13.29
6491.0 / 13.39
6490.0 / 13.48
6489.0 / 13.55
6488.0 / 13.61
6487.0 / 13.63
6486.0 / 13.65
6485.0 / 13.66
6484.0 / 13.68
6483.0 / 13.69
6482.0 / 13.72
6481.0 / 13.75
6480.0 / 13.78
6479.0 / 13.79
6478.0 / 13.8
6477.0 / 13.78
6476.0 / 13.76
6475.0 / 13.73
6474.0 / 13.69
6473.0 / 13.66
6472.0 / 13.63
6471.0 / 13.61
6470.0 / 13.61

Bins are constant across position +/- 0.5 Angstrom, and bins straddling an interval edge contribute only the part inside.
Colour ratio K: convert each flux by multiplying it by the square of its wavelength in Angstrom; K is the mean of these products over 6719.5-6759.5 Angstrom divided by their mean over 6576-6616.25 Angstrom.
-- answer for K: 0.8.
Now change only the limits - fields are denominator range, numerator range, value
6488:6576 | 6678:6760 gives 0.70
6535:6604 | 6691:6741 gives 0.59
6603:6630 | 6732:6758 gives 1.15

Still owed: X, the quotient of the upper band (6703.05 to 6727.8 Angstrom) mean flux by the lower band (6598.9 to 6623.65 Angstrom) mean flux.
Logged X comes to 1.38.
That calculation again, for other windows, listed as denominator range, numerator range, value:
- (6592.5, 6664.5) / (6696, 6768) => 1.20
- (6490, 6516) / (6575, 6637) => 1.36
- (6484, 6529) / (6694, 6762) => 1.21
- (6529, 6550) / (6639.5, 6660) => 0.79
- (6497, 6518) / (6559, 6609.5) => 2.34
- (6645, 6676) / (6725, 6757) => 1.19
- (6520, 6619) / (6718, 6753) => 0.67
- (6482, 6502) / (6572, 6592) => 2.19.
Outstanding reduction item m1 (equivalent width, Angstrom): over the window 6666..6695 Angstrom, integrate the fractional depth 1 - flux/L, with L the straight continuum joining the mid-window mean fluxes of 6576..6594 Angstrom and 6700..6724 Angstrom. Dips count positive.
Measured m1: 9.97 Angstrom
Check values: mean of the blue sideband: 29.4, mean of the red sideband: 18.4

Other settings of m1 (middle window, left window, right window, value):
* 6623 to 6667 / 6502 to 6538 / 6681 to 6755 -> 5.66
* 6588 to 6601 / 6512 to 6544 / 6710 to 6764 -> -1.89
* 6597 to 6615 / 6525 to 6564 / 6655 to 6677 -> 6.13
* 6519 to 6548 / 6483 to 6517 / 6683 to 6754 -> -3.54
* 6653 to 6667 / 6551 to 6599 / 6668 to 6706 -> 4.09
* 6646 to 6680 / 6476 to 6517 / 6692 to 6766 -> 3.71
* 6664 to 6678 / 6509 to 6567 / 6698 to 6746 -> 4.38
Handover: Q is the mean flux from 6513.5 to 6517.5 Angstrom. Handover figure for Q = 14.2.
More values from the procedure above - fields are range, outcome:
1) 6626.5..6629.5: 13.5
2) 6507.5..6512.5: 14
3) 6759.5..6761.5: 13.6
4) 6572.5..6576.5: 22.1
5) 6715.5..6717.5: 23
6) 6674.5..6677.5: 14.4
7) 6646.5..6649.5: 13.8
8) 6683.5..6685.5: 13.8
